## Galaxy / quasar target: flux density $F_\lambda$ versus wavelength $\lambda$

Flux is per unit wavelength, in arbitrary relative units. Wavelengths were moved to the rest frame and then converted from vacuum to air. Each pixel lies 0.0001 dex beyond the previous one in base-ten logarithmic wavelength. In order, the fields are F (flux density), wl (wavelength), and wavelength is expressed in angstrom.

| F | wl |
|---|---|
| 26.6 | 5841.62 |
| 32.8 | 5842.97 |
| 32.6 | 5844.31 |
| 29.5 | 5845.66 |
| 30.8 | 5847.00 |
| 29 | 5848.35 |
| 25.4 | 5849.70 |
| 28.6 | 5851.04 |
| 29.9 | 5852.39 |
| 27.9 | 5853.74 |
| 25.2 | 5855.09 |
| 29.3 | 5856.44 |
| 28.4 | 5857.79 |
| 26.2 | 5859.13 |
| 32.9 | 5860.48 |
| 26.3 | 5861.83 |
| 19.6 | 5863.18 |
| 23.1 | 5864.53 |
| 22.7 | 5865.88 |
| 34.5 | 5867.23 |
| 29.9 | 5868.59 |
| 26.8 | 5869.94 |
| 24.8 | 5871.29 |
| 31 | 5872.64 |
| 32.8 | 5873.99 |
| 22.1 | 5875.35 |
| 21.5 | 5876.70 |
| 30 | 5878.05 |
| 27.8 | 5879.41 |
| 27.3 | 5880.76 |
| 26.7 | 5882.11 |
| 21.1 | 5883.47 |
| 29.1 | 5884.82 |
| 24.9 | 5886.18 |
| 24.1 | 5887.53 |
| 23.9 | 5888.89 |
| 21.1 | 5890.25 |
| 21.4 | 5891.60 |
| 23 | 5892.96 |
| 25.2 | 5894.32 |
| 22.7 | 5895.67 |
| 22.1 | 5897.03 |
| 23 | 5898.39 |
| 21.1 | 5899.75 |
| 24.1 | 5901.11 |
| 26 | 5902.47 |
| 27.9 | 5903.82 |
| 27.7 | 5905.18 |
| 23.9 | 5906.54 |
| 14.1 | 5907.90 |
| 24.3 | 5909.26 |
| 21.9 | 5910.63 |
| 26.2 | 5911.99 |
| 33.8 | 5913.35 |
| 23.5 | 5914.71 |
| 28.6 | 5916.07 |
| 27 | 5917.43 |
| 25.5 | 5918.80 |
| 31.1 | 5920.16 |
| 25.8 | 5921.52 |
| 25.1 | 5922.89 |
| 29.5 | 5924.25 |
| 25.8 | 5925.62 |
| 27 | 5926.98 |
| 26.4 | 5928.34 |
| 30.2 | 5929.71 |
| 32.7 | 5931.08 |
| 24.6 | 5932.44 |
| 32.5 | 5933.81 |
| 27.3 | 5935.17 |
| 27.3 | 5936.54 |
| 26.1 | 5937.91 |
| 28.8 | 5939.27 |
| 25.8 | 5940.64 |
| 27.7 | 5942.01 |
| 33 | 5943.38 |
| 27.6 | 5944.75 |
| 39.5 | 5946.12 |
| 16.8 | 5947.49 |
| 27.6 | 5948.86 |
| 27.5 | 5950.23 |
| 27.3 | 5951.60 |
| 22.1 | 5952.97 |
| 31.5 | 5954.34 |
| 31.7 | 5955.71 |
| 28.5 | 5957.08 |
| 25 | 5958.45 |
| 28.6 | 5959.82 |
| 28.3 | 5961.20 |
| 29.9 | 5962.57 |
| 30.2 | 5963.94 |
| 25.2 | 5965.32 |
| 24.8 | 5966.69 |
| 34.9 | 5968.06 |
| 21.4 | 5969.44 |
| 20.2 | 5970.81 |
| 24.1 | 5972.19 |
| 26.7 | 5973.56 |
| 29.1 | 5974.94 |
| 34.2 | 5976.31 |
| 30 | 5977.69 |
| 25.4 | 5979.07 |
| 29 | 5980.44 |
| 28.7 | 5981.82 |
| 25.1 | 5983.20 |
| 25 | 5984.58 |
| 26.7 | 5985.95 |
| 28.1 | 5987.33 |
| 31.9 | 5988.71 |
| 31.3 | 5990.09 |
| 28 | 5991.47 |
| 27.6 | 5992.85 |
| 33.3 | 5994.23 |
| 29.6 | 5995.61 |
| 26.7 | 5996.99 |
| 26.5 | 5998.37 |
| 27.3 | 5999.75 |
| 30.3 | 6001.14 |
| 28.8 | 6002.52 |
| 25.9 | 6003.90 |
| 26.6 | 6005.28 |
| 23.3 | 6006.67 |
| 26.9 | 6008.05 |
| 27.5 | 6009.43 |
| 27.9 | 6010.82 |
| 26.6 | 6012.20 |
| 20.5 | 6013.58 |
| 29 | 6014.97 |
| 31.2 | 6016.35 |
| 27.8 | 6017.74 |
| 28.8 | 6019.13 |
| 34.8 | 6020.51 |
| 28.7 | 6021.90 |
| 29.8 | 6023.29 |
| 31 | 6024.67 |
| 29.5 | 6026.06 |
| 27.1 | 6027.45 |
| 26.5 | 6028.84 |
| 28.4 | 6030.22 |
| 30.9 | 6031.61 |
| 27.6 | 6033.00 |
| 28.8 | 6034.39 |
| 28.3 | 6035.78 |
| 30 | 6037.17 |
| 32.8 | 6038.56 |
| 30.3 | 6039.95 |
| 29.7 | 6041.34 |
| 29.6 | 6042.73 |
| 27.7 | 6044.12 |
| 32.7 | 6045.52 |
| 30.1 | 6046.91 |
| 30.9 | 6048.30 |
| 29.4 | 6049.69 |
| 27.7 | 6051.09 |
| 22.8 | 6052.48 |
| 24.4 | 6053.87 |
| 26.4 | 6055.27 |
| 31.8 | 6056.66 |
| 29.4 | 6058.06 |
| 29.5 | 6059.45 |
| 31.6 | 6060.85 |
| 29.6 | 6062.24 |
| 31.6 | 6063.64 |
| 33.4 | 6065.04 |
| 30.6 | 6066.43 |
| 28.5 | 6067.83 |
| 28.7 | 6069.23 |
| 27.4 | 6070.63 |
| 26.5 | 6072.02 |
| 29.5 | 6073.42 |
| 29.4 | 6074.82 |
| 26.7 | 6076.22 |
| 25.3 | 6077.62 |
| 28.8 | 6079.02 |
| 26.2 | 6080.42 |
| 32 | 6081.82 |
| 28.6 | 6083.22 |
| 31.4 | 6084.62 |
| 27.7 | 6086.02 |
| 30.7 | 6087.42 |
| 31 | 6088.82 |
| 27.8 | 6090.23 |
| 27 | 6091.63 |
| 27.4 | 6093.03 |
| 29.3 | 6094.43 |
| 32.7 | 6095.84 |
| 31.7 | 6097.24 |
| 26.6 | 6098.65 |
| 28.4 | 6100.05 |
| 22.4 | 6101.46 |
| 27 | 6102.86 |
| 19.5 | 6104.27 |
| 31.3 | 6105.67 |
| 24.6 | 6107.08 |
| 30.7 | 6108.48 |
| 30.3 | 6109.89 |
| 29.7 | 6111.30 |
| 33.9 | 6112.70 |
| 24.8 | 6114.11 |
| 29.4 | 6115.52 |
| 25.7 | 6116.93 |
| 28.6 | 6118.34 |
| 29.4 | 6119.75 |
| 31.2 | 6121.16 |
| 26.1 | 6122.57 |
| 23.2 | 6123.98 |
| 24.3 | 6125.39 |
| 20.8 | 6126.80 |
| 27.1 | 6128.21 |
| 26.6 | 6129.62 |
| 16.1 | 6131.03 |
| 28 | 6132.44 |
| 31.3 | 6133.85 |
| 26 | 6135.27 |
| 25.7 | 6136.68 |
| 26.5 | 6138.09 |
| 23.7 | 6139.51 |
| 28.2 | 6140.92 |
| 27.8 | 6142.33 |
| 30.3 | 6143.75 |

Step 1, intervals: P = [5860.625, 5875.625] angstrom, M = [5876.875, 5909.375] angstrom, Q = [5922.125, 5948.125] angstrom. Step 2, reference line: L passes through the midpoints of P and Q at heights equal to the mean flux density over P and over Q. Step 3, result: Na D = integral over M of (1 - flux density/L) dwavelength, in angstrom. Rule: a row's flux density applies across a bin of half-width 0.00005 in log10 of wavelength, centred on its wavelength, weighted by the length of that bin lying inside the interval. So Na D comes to 3.8 angstrom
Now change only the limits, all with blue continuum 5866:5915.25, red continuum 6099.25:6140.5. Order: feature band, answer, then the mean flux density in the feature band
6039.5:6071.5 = -3.7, 29.3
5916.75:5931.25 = -1.2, 27.6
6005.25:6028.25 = -1.8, 28.1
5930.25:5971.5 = -3.5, 27.8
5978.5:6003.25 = -2.3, 28.3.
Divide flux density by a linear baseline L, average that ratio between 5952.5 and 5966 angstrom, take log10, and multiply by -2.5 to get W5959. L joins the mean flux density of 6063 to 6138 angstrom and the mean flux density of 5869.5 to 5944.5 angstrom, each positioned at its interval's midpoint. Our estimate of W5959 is -0.06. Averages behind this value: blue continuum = 26.1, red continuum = 27.9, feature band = 28.2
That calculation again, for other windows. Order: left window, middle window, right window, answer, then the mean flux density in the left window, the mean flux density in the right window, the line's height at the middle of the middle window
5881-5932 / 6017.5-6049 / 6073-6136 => -0.11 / 25.4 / 27.7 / 26.8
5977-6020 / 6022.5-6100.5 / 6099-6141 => -0.07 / 27.8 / 26.7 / 27.2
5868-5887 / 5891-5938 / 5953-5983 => 0.06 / 26.8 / 27.8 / 27.2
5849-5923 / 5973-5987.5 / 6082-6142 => -0.06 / 25.8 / 27.5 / 26.5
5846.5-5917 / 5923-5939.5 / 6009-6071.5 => -0.05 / 25.9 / 29.1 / 26.9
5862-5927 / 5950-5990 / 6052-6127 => -0.05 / 25.5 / 28.3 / 26.5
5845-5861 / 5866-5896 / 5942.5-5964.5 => 0.10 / 28.6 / 28.4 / 28.5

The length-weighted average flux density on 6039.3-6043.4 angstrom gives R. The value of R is 29.9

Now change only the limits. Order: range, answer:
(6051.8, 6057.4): 26.4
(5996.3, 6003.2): 27.9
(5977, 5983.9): 27.6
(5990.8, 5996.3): 29.6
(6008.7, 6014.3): 25.7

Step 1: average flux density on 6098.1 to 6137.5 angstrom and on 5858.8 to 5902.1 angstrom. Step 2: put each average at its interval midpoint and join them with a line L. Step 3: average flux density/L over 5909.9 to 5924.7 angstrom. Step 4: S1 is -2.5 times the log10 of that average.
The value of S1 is -0.06 mag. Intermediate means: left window 25.4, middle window 27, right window 26.7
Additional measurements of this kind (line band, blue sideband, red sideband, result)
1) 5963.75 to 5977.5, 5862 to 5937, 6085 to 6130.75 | -0.02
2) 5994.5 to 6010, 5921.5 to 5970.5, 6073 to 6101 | 0.03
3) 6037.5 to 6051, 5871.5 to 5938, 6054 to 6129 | -0.09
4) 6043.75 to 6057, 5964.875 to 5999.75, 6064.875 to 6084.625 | 0.00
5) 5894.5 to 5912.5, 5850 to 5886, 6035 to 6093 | 0.17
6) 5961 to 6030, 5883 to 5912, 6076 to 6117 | -0.08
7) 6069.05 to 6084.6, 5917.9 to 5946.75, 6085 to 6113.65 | 0.01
